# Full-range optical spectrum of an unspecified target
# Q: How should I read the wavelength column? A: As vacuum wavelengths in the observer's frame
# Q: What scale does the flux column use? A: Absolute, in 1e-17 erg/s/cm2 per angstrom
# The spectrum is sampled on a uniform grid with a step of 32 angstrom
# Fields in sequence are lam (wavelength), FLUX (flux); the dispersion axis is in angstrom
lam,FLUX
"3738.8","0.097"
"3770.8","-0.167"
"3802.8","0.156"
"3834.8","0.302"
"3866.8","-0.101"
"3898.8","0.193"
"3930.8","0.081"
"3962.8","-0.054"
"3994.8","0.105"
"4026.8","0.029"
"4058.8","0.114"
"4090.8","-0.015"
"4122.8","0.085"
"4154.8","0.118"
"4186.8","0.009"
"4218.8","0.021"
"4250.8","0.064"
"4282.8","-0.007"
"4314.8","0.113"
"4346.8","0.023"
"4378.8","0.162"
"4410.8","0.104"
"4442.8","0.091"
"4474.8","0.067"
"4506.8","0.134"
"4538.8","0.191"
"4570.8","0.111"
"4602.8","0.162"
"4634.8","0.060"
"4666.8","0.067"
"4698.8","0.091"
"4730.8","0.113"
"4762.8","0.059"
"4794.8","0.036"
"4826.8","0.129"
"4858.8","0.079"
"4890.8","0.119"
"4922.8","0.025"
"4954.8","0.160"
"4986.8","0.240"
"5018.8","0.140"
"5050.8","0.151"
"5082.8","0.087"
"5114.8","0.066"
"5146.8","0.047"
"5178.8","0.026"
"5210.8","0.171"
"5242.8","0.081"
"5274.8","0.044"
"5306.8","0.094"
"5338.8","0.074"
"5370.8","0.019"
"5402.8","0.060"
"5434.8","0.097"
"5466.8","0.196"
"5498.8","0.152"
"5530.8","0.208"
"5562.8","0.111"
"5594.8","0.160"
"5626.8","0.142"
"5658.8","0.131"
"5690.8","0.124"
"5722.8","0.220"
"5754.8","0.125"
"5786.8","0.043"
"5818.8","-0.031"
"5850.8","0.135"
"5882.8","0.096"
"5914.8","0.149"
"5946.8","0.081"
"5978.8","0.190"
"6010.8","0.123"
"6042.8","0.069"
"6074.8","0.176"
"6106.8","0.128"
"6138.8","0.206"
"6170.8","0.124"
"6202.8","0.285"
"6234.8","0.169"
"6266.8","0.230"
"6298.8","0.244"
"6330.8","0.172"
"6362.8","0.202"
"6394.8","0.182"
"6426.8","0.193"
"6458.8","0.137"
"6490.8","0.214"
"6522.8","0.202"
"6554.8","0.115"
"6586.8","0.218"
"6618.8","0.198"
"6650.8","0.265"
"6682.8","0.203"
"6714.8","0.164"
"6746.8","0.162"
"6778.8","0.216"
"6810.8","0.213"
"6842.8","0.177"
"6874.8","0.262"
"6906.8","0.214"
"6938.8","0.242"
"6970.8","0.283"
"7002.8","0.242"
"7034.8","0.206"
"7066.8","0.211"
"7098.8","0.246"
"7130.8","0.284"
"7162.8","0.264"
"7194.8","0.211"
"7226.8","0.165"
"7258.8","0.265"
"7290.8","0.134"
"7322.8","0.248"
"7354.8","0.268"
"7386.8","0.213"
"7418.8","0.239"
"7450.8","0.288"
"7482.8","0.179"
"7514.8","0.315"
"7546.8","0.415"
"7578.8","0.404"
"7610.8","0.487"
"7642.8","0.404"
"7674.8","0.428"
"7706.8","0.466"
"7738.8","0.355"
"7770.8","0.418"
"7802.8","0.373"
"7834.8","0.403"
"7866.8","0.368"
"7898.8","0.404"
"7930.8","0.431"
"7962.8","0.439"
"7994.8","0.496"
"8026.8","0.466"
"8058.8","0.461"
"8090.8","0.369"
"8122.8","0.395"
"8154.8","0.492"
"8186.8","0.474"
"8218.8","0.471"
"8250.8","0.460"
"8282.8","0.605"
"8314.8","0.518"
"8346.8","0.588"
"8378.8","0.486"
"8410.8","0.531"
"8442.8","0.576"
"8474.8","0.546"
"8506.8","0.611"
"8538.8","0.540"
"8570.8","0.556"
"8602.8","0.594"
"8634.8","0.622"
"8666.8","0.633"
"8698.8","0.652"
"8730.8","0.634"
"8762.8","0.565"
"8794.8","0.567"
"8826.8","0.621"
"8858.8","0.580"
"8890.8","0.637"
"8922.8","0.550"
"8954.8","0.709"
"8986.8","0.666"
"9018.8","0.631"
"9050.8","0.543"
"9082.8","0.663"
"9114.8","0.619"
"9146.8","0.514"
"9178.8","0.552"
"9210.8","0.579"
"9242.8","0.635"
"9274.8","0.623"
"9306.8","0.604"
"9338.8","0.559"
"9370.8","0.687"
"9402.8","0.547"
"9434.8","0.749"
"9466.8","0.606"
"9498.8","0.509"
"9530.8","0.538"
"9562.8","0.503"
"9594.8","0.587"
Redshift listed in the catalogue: 0.88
